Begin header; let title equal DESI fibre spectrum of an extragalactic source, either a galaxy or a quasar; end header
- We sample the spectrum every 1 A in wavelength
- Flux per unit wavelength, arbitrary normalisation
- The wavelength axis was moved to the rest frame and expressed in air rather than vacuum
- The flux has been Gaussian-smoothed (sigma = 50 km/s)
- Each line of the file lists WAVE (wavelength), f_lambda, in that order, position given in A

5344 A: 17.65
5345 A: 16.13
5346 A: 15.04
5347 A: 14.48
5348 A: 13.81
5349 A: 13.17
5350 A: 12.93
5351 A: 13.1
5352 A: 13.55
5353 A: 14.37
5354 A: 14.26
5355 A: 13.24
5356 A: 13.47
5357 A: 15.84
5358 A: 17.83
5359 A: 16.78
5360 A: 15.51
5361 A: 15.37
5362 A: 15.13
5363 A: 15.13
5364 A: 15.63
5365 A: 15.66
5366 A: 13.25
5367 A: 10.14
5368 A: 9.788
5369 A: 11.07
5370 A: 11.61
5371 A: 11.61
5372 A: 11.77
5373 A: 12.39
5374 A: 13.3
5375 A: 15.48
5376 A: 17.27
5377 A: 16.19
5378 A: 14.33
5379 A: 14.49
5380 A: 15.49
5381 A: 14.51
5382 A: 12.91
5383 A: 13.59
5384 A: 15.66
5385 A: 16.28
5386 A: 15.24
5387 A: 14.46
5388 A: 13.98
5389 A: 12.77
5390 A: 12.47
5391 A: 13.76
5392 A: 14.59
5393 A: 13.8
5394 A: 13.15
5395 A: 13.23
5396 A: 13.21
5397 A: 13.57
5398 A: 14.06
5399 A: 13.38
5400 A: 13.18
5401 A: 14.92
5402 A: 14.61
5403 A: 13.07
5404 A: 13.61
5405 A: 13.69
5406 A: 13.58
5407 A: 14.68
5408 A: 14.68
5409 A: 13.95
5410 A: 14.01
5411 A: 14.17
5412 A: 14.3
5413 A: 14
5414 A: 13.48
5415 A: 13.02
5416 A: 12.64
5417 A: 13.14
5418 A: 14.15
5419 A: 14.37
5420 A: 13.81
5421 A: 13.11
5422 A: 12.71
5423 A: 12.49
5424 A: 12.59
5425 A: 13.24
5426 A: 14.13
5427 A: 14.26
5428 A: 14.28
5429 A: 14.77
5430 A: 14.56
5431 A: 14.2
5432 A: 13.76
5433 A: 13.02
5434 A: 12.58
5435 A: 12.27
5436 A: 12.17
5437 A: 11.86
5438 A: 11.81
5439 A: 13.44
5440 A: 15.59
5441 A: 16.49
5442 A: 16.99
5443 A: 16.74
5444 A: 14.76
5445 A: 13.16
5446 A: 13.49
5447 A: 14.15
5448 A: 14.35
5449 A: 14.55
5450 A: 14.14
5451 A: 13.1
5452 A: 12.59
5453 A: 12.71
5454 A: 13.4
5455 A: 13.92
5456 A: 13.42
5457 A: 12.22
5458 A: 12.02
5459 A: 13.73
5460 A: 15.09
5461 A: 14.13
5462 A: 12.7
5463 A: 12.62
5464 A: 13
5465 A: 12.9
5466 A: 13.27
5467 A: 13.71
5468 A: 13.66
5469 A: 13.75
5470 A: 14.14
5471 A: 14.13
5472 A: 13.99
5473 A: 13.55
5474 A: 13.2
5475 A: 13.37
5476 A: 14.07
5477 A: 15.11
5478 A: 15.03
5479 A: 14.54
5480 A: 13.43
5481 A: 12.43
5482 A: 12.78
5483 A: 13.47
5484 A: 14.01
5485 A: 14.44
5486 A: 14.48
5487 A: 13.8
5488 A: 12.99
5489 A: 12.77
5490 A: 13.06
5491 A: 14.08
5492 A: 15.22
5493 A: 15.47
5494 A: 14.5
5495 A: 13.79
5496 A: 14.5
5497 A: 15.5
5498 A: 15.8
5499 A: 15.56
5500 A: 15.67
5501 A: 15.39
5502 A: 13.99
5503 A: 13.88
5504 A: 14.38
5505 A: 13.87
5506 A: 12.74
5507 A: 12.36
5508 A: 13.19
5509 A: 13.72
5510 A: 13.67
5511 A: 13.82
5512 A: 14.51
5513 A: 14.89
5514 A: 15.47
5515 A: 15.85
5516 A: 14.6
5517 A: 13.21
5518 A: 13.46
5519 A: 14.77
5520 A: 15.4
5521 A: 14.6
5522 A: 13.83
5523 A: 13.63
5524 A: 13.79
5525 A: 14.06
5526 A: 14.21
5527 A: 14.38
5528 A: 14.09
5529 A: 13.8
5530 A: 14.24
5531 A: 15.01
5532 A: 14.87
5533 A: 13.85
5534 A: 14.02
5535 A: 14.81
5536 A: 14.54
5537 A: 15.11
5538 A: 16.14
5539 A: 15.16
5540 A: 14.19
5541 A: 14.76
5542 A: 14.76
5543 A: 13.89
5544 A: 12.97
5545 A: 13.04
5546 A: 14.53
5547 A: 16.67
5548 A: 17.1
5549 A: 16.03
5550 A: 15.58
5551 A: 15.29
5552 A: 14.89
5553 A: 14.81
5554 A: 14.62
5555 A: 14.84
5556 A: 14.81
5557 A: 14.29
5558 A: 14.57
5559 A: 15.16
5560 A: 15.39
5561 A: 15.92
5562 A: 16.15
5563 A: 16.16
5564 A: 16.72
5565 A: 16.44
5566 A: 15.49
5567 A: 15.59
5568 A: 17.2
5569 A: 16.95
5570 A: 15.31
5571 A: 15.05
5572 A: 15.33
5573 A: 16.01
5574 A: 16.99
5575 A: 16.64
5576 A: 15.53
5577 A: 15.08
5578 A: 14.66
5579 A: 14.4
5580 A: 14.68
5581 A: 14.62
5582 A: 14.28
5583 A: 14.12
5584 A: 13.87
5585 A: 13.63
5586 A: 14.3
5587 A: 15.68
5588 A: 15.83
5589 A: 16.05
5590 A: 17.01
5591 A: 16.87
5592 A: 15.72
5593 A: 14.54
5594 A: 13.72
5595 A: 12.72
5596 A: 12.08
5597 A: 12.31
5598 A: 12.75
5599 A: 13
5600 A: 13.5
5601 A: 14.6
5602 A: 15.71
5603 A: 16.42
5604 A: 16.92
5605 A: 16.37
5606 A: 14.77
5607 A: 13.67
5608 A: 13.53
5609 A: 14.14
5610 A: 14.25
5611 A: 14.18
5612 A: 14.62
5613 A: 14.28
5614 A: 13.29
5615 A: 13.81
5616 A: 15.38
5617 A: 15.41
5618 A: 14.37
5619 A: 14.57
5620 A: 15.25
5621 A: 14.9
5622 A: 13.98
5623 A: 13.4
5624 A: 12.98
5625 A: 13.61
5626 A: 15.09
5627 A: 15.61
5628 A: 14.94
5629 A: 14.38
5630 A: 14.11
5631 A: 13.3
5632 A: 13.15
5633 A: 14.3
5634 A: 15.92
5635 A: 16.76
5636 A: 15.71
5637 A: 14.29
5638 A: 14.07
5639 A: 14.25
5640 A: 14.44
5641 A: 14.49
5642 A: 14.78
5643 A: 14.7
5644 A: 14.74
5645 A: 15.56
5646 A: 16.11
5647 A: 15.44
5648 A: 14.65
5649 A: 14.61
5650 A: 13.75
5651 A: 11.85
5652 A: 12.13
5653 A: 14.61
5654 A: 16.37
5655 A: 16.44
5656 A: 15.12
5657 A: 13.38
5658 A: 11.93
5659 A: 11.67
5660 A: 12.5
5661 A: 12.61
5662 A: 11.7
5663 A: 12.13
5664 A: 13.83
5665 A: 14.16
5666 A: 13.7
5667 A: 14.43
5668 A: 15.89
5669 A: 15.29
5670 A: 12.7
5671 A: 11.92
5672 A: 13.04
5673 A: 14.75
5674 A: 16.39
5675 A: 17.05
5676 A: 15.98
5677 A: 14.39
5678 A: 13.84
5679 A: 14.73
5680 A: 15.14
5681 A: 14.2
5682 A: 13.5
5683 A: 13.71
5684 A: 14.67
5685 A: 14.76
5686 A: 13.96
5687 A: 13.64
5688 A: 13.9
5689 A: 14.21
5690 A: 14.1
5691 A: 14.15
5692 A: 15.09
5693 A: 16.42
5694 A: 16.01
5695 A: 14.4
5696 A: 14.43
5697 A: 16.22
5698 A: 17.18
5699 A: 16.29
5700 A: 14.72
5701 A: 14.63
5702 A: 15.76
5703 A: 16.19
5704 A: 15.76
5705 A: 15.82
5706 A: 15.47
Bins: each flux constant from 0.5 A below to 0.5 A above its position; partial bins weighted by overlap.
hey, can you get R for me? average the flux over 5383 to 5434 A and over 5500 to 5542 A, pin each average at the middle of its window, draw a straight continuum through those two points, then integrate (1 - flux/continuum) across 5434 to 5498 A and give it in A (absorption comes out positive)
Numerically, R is 1.2 A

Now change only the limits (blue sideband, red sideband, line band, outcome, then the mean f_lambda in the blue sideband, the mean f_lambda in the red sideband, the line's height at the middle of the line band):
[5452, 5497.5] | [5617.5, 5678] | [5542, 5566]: -2.1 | 13.7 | 14.3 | 14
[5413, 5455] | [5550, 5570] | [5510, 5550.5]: 1.4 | 13.7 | 15.5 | 15.1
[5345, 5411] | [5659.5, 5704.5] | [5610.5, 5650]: -0.4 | 14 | 14.5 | 14.4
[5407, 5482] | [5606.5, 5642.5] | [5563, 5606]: -2.6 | 13.7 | 14.4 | 14.3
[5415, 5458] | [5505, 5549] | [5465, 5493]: 0.4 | 13.7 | 14.4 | 14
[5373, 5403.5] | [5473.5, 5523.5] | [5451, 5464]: 0.9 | 14.2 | 14.2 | 14.2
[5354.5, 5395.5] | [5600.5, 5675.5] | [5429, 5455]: 0.6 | 14.1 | 14.4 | 14.2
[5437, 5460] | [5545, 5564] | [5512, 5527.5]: 0.5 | 13.9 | 15.4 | 14.9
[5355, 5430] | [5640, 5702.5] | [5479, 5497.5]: 0.2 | 13.9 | 14.4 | 14.1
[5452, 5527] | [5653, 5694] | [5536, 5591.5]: -4.9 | 13.9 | 14.2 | 14.1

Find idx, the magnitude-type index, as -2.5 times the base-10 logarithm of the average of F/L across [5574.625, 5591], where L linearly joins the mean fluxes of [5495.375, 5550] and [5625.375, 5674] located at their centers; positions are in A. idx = -0.05 mag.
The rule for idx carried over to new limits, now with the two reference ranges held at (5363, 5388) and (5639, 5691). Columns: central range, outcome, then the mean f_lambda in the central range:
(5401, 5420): 0.00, 13.9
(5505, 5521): -0.01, 14.1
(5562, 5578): -0.14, 16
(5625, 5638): -0.04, 14.7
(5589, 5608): -0.04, 14.6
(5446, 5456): 0.02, 13.6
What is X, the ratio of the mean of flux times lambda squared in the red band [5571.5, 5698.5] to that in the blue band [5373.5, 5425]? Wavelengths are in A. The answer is 1.1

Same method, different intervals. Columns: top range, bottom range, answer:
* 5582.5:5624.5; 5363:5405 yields 1.14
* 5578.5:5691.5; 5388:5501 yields 1.11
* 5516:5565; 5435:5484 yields 1.11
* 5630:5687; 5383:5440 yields 1.14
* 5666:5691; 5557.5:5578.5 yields 0.95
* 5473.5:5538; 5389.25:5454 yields 1.07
